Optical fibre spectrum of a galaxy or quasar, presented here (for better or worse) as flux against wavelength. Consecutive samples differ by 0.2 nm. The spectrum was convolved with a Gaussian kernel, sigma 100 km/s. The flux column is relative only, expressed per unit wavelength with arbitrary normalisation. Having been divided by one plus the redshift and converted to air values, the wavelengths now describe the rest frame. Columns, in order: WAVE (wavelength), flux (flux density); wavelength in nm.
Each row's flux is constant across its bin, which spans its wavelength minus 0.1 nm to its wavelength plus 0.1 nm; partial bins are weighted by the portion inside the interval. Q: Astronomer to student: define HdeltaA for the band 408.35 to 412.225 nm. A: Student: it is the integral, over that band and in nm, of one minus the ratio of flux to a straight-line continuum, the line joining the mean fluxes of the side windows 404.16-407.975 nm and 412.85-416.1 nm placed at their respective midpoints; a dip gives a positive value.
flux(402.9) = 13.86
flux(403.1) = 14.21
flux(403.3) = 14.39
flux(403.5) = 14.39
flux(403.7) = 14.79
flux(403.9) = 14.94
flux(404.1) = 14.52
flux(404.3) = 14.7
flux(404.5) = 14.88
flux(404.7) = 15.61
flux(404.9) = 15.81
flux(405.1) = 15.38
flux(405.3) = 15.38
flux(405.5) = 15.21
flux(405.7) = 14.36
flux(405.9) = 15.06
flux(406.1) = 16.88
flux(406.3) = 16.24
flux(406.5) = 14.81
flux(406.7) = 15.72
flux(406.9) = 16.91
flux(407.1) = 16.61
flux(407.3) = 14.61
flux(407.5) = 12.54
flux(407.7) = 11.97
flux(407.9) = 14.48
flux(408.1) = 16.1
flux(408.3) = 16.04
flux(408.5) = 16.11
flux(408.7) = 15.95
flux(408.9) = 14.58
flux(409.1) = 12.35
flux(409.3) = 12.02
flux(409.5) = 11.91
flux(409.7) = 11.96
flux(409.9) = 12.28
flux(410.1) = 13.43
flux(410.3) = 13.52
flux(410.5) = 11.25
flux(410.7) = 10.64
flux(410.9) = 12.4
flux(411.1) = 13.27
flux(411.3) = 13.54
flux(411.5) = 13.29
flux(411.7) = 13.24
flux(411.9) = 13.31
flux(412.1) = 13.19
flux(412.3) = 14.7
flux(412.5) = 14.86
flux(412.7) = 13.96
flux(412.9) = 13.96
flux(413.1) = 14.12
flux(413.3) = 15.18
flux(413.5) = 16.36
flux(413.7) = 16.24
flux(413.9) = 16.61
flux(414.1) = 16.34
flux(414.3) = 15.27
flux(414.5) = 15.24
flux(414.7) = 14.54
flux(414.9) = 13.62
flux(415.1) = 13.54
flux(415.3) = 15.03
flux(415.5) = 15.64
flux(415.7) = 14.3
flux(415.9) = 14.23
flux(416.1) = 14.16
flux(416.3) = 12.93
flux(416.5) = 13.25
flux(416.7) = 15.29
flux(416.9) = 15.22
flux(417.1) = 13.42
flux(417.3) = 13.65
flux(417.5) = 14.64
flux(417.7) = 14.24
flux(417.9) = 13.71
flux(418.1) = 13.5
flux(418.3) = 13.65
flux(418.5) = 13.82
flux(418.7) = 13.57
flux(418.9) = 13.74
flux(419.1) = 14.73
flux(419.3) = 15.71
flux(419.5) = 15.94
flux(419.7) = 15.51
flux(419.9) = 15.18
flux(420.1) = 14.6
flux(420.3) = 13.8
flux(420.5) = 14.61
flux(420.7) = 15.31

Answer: 0.50 nm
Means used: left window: 15.1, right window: 15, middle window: 13.1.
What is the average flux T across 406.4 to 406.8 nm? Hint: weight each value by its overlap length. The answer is 15.3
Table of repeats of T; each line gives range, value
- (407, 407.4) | 15.6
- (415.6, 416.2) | 14.2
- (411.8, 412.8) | 14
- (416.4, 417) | 14.6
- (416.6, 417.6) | 14.4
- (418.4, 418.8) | 13.7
